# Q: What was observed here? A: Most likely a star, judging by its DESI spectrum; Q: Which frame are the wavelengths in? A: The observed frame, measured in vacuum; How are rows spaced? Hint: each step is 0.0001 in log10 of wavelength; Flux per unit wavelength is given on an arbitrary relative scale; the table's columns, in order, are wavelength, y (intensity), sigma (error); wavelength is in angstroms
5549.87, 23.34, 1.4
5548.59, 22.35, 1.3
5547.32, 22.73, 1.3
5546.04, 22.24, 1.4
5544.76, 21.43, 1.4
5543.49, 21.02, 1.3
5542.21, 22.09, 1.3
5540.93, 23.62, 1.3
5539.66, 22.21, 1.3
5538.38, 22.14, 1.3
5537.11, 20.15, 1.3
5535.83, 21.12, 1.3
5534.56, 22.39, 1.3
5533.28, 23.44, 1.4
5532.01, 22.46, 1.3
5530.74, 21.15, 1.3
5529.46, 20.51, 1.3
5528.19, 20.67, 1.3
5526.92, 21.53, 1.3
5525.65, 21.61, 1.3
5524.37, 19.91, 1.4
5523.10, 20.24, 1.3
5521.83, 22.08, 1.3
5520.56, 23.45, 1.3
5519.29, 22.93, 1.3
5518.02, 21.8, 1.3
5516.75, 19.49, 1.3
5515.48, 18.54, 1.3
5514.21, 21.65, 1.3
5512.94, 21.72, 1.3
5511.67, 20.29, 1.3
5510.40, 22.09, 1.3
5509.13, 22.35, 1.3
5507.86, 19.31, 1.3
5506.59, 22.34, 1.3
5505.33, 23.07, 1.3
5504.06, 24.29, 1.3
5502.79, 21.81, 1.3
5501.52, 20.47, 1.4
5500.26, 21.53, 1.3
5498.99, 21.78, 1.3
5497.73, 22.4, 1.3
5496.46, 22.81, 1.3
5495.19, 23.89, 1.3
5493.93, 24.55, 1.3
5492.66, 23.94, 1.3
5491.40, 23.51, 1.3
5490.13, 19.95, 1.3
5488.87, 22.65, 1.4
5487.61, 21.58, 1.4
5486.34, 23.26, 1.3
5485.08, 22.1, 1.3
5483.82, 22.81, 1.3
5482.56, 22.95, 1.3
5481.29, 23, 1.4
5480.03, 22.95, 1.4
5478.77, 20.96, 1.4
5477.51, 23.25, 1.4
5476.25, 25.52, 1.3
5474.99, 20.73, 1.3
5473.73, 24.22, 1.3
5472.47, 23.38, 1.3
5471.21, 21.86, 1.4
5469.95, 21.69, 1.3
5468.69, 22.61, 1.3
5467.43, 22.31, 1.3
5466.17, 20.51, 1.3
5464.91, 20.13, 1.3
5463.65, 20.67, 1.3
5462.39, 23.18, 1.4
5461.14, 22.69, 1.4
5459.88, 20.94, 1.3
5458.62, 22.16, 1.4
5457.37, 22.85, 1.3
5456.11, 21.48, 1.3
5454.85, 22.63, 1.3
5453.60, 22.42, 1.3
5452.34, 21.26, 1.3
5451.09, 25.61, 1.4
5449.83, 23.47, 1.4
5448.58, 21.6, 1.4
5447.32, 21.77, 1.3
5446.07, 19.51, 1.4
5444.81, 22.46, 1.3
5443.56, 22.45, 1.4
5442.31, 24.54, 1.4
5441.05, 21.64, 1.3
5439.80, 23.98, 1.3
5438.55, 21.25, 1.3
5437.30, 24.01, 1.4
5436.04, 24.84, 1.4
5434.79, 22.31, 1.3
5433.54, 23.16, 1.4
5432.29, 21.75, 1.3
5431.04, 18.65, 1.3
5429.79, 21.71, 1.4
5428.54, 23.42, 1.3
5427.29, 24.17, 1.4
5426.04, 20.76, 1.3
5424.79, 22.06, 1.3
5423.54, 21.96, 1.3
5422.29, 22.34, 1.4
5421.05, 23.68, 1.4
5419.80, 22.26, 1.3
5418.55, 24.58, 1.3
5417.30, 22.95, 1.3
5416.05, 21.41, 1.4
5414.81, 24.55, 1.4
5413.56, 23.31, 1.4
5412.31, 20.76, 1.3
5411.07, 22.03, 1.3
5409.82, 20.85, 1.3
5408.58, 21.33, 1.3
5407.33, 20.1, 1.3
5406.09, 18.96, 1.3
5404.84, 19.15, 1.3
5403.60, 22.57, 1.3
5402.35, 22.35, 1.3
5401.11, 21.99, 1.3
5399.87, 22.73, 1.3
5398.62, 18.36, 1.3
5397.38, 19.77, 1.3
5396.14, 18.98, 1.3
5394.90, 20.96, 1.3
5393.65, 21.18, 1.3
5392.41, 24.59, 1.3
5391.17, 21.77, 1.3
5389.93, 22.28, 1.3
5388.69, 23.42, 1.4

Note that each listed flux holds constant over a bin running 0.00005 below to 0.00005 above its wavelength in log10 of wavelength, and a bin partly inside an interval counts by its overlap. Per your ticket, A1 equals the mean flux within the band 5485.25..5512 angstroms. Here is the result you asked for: 22.3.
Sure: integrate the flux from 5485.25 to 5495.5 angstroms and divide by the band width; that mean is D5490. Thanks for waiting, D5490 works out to 22.9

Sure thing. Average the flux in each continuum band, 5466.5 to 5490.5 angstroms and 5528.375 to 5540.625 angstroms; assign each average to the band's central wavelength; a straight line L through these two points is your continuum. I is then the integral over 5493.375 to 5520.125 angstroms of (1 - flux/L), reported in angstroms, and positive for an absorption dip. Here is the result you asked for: 0.3 angstroms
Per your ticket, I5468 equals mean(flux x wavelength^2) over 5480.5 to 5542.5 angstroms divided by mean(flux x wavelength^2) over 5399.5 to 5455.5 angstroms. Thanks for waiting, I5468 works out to 1.0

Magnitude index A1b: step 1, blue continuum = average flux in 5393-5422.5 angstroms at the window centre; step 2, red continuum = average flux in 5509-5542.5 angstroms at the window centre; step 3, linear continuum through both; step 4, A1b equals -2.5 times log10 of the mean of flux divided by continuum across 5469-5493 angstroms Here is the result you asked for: -0.05 mag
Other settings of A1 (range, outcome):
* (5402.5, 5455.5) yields 22.2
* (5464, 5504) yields 22.4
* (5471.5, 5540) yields 22.1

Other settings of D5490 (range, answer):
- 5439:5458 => 22.5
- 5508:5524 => 21.3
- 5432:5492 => 22.4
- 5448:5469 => 22.1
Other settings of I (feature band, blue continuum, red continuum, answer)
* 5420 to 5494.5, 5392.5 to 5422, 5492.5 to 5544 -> -2.59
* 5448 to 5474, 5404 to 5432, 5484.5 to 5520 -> -0.36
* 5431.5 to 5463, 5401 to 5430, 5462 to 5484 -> -0.45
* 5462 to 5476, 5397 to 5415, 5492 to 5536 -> -0.29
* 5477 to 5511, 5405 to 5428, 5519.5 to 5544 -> -0.95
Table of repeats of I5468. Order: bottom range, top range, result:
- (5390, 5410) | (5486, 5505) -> 1.11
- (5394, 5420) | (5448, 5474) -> 1.06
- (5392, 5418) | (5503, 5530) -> 1.05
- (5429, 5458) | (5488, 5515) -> 1.01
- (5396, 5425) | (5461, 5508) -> 1.06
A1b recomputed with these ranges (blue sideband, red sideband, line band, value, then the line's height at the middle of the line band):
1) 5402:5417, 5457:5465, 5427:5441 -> -0.05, 21.7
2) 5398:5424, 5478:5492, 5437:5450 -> -0.01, 22.1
